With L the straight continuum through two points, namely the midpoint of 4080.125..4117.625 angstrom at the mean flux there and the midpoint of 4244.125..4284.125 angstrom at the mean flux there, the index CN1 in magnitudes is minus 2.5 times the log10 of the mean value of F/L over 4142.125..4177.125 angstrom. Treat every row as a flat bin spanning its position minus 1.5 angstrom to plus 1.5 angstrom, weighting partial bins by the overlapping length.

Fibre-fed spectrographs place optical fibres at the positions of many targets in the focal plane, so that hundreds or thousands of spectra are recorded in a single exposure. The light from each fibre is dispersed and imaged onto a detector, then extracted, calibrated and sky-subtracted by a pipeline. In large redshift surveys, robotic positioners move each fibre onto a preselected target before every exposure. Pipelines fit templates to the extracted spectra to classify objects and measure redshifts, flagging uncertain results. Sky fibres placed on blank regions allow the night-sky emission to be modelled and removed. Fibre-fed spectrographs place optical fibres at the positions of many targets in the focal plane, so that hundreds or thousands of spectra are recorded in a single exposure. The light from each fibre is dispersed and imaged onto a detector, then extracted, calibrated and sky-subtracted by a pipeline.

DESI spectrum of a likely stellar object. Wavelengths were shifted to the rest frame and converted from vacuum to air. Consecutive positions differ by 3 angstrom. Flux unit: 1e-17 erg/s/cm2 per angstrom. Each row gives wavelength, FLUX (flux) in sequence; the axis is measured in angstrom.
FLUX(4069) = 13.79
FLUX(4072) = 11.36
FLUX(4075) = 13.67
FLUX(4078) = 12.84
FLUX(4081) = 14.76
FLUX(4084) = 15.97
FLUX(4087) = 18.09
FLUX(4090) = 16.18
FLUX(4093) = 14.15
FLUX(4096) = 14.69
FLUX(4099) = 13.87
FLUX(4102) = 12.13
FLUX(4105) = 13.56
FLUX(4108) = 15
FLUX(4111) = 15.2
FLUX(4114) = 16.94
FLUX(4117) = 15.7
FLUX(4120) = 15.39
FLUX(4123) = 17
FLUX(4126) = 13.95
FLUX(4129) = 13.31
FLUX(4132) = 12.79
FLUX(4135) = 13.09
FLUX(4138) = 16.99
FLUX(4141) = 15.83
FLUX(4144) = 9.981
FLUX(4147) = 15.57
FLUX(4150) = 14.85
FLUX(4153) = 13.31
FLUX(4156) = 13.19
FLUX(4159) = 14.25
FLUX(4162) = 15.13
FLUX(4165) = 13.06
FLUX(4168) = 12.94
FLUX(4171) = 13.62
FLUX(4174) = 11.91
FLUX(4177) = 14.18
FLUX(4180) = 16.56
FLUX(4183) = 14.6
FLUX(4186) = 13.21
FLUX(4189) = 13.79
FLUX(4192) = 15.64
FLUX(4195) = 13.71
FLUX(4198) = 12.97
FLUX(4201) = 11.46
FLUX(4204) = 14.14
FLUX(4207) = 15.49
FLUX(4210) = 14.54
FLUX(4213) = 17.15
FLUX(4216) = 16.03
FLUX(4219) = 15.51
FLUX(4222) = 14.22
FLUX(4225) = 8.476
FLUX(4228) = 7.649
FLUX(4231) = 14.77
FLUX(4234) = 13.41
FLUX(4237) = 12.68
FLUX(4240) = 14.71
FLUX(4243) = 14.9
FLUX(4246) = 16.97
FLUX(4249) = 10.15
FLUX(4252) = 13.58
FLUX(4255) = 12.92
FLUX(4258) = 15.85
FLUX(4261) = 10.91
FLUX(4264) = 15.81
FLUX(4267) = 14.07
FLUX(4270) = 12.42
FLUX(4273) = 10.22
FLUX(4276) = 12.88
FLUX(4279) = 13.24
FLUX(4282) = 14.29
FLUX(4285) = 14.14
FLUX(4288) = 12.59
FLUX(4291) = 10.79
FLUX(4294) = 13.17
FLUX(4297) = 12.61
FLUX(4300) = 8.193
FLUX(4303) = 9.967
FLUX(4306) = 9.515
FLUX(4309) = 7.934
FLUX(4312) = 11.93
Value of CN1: 0.07 mag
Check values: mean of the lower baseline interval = 15.1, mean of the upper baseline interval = 13.4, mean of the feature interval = 13.5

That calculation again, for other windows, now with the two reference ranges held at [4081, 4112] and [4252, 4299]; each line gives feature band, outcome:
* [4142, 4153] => 0.06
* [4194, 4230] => 0.02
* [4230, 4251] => -0.04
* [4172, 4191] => -0.01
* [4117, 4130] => -0.03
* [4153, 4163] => 0.02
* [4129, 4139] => 0.04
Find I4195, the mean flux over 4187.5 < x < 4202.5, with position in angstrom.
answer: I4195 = 13.5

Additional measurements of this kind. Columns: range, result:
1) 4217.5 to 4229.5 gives 11.5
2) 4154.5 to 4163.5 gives 14.2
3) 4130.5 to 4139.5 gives 14.3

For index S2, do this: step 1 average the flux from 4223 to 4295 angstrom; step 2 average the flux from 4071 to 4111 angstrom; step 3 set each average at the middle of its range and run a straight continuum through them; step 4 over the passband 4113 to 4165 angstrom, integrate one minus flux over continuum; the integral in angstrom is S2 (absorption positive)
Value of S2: -1.8 angstrom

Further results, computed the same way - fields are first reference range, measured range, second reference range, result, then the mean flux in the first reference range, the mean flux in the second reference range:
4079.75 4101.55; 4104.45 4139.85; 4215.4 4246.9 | -0.3 angstrom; 15.2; 13.4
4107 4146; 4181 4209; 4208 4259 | 0.3 angstrom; 14.7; 13.7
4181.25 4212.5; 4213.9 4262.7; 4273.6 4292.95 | 0.5 angstrom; 14.1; 12.9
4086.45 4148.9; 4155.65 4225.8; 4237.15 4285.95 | 0.2 angstrom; 14.7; 13.5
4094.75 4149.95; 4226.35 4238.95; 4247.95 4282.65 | 1.1 angstrom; 14.5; 13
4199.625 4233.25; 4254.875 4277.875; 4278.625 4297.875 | 0.0 angstrom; 13.6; 13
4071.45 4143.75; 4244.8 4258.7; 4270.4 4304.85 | -1.3 angstrom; 14.6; 12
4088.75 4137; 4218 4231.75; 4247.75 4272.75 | 1.6 angstrom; 14.6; 13.1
